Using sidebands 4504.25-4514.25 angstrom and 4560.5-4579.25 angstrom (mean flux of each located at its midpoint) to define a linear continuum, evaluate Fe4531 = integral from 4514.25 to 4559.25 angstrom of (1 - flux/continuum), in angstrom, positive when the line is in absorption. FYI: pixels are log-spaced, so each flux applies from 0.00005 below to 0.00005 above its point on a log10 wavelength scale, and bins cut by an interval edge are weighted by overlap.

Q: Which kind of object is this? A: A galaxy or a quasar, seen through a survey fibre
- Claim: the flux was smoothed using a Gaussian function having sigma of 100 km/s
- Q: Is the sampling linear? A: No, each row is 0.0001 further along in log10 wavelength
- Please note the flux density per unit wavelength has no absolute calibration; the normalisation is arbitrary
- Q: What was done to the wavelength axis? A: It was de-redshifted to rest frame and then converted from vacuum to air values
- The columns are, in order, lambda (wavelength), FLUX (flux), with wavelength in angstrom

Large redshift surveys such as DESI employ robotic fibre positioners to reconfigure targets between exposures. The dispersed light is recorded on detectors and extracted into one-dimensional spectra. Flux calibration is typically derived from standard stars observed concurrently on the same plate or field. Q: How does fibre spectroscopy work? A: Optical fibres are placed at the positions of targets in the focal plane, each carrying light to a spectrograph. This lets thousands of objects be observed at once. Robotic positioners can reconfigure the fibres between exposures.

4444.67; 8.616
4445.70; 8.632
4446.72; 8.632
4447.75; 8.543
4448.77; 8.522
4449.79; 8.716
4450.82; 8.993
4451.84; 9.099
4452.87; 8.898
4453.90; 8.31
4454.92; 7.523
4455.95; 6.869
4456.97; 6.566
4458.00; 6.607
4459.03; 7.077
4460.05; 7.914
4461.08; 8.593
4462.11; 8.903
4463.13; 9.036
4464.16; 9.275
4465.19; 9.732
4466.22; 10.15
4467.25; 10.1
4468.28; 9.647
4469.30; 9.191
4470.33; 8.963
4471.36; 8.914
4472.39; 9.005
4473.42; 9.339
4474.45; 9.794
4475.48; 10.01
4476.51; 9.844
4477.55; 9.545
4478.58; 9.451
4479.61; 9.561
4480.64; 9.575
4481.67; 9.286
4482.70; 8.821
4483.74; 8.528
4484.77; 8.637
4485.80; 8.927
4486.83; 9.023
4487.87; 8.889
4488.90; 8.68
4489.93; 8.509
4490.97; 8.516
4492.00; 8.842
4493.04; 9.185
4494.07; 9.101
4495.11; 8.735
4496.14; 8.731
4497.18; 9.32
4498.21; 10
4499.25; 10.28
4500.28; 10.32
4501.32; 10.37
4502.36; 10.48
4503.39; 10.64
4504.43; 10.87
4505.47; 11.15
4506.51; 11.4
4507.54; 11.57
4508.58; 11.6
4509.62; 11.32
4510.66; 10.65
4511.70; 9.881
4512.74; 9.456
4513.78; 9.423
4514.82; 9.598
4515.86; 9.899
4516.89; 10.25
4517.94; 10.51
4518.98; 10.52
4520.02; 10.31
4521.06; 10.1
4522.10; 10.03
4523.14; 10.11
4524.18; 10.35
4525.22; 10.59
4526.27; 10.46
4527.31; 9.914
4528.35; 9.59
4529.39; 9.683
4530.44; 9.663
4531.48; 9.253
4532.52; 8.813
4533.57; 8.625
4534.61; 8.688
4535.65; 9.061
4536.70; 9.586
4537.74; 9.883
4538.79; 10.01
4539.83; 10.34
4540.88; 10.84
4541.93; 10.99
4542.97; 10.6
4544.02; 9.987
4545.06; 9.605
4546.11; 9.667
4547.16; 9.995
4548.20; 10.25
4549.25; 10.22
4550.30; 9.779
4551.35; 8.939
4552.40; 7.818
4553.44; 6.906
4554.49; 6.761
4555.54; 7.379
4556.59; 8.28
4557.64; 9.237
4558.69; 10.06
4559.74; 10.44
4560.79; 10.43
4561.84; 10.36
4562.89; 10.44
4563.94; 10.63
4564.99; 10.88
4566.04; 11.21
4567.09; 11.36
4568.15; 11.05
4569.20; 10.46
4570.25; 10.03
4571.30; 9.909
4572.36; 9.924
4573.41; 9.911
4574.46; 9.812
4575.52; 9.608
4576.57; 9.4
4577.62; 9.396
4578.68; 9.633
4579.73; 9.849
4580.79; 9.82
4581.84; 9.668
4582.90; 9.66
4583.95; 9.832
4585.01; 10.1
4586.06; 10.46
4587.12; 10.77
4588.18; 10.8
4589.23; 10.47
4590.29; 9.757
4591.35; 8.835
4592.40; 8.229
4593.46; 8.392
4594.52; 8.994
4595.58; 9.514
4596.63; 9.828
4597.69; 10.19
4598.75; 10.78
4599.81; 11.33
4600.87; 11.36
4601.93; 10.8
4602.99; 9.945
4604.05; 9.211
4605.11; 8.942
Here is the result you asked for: 3.9 angstrom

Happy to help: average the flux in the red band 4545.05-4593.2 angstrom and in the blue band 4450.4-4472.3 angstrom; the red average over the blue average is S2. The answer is 1.13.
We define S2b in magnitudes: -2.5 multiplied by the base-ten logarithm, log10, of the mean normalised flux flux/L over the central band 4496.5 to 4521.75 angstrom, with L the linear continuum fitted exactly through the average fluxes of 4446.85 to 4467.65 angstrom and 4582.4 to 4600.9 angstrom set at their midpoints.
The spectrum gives -0.15 mag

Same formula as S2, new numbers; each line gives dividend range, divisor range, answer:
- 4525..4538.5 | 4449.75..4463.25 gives 1.18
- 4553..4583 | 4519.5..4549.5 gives 0.98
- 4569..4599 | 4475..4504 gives 1.05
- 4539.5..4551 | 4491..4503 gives 1.07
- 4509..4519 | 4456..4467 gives 1.21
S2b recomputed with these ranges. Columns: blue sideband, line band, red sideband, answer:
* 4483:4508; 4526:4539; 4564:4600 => 0.04 mag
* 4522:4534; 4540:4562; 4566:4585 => 0.05 mag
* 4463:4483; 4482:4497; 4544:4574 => 0.08 mag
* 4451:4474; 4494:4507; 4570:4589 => -0.12 mag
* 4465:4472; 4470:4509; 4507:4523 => 0.03 mag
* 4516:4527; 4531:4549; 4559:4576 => 0.06 mag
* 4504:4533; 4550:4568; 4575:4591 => 0.06 mag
